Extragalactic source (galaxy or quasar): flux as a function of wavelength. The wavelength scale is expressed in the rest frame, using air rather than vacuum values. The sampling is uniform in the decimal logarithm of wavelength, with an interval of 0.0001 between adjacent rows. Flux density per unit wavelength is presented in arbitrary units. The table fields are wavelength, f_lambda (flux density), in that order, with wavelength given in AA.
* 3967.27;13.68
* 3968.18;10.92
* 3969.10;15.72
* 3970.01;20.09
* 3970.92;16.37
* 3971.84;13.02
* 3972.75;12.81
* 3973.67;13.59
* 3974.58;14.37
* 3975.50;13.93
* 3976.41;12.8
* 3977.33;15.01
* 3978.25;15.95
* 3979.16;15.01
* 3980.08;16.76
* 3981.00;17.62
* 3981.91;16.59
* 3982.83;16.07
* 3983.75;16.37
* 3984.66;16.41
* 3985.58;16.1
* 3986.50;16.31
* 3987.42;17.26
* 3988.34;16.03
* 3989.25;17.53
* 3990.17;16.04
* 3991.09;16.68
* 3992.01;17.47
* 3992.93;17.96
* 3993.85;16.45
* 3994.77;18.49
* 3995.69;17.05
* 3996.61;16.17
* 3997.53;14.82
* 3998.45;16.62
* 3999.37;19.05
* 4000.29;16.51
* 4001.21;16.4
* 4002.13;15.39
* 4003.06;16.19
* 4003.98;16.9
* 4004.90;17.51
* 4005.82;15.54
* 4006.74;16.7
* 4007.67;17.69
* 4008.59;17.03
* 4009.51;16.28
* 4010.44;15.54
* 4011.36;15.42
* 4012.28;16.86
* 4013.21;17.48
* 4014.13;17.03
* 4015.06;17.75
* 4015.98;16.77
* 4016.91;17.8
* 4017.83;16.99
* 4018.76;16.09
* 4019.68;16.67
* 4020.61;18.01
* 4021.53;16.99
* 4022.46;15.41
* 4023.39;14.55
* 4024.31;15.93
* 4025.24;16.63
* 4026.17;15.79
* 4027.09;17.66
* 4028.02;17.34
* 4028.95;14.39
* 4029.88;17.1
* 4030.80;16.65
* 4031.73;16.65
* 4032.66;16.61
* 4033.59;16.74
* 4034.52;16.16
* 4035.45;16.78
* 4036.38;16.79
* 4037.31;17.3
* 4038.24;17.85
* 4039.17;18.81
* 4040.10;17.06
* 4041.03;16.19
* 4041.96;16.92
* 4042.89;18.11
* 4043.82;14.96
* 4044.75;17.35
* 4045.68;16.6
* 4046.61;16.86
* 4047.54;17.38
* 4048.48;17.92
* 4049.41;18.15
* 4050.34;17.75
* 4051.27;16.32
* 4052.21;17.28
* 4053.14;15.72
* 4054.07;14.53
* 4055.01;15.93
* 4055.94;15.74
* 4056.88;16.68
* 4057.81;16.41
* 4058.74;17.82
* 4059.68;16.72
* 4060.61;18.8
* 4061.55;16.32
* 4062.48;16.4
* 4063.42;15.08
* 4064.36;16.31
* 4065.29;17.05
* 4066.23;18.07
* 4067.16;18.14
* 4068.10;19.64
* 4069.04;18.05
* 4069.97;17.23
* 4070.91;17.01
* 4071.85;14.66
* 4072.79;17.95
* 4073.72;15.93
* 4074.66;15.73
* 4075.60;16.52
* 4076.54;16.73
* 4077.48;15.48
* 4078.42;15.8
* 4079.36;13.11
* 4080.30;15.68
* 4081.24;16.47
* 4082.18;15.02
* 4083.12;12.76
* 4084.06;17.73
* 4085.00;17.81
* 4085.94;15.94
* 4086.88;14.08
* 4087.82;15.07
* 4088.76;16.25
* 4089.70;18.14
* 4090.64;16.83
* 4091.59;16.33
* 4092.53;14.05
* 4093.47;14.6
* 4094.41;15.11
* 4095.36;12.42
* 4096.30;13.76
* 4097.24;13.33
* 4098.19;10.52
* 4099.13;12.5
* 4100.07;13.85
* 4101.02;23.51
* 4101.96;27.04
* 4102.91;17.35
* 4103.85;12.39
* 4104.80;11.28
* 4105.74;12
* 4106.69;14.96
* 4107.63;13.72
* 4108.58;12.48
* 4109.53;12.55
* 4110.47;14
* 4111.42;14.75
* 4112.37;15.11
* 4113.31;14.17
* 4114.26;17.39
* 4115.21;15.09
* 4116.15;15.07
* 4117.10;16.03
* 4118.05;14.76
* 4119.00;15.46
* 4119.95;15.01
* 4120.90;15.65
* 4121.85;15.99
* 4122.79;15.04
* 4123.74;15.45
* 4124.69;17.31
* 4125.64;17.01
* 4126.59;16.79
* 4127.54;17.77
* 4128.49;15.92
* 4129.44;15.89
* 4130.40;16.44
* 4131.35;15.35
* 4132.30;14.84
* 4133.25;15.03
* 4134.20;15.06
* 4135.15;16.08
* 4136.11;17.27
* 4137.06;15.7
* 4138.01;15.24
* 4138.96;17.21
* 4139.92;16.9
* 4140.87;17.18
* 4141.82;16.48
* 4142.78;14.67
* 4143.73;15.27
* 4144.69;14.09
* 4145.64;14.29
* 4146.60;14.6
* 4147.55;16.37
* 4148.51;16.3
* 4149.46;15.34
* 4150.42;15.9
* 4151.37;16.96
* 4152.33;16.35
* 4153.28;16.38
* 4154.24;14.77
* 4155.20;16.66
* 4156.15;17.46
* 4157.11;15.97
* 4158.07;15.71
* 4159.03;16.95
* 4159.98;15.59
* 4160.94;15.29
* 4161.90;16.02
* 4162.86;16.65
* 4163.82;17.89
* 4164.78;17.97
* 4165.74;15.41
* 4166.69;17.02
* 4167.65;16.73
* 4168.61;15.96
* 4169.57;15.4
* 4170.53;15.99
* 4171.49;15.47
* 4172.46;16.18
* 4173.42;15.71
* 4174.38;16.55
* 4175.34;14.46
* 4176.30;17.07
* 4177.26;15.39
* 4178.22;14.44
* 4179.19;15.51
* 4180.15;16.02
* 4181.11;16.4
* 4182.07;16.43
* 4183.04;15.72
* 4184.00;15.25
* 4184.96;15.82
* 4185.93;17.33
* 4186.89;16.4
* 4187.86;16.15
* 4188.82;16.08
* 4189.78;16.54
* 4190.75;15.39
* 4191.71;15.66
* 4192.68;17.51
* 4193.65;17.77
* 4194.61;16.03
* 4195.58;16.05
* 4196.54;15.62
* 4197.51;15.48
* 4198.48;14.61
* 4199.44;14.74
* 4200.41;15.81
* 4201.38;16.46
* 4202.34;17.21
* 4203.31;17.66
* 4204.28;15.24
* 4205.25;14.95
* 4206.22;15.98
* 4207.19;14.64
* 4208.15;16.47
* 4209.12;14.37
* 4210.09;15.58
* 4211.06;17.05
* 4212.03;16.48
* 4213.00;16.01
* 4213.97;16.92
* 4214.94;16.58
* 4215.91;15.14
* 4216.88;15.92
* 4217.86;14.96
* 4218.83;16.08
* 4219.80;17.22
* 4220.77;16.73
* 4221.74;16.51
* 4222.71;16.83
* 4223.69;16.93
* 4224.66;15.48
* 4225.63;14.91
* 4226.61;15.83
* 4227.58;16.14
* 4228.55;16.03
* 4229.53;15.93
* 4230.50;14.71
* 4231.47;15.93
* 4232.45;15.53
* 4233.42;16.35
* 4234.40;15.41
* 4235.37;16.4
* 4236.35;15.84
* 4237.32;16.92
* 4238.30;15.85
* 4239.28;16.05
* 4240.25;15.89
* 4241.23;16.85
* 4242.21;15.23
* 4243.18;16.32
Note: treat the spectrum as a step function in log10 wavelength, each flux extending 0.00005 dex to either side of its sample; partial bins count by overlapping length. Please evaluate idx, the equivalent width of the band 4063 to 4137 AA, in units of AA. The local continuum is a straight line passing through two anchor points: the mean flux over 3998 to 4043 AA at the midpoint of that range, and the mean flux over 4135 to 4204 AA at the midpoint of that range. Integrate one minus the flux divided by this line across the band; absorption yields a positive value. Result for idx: 3.1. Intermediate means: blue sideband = 16.7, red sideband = 16.1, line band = 15.7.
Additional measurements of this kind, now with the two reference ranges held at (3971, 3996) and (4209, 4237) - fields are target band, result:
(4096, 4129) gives 1.4 AA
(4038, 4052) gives -1.1 AA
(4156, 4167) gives -0.3 AA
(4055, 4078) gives -1.3 AA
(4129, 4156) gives 0.3 AA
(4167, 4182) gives 0.1 AA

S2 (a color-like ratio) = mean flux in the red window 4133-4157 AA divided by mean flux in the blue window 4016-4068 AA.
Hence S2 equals 0.9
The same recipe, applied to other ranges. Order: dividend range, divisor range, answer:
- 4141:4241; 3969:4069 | 0.96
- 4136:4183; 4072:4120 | 1.05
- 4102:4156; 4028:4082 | 0.93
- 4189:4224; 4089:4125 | 1.06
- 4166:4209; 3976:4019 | 0.96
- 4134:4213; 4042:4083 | 0.96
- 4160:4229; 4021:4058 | 0.96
